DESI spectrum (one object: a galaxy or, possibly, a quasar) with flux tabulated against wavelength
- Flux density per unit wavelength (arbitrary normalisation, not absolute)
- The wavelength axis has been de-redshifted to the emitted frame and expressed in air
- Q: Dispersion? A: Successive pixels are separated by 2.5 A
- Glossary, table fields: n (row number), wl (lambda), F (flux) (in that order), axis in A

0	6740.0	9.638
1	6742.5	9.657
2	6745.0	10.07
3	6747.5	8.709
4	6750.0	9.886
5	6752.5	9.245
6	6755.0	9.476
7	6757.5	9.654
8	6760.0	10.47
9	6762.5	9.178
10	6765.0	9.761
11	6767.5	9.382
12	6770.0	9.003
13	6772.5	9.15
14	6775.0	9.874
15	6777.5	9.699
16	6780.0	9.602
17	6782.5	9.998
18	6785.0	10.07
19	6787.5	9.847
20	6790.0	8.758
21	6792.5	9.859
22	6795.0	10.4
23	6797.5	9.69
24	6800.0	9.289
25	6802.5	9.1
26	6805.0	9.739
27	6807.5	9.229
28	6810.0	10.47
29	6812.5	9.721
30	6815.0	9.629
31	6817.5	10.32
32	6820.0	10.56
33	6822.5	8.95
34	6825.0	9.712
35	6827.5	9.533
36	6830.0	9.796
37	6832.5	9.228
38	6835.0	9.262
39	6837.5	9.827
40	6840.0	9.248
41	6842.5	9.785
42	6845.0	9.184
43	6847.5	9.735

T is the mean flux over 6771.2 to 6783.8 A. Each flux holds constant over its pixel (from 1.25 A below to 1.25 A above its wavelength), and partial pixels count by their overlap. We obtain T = 9.66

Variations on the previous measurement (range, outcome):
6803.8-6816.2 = 9.76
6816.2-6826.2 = 9.89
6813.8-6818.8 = 9.98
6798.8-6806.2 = 9.37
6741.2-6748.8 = 9.48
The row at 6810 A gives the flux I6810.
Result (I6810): 10.47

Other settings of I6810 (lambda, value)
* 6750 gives 9.886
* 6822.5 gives 8.95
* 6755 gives 9.476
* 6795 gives 10.4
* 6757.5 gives 9.654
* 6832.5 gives 9.228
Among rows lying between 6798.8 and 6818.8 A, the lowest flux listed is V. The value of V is 9.1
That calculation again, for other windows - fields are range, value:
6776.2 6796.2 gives 8.758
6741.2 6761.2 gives 8.709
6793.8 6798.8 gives 9.69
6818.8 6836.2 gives 8.95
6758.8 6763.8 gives 9.178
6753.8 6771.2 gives 9.003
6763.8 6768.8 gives 9.382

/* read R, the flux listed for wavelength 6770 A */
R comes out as 9.003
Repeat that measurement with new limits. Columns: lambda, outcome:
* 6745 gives 10.07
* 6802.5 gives 9.1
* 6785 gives 10.07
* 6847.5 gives 9.735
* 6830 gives 9.796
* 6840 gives 9.248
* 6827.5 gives 9.533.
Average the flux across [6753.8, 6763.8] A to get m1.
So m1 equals 9.7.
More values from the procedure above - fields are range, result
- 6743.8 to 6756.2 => 9.47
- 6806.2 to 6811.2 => 9.84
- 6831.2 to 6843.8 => 9.47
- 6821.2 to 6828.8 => 9.41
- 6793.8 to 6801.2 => 9.79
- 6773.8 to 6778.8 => 9.78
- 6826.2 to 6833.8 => 9.52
